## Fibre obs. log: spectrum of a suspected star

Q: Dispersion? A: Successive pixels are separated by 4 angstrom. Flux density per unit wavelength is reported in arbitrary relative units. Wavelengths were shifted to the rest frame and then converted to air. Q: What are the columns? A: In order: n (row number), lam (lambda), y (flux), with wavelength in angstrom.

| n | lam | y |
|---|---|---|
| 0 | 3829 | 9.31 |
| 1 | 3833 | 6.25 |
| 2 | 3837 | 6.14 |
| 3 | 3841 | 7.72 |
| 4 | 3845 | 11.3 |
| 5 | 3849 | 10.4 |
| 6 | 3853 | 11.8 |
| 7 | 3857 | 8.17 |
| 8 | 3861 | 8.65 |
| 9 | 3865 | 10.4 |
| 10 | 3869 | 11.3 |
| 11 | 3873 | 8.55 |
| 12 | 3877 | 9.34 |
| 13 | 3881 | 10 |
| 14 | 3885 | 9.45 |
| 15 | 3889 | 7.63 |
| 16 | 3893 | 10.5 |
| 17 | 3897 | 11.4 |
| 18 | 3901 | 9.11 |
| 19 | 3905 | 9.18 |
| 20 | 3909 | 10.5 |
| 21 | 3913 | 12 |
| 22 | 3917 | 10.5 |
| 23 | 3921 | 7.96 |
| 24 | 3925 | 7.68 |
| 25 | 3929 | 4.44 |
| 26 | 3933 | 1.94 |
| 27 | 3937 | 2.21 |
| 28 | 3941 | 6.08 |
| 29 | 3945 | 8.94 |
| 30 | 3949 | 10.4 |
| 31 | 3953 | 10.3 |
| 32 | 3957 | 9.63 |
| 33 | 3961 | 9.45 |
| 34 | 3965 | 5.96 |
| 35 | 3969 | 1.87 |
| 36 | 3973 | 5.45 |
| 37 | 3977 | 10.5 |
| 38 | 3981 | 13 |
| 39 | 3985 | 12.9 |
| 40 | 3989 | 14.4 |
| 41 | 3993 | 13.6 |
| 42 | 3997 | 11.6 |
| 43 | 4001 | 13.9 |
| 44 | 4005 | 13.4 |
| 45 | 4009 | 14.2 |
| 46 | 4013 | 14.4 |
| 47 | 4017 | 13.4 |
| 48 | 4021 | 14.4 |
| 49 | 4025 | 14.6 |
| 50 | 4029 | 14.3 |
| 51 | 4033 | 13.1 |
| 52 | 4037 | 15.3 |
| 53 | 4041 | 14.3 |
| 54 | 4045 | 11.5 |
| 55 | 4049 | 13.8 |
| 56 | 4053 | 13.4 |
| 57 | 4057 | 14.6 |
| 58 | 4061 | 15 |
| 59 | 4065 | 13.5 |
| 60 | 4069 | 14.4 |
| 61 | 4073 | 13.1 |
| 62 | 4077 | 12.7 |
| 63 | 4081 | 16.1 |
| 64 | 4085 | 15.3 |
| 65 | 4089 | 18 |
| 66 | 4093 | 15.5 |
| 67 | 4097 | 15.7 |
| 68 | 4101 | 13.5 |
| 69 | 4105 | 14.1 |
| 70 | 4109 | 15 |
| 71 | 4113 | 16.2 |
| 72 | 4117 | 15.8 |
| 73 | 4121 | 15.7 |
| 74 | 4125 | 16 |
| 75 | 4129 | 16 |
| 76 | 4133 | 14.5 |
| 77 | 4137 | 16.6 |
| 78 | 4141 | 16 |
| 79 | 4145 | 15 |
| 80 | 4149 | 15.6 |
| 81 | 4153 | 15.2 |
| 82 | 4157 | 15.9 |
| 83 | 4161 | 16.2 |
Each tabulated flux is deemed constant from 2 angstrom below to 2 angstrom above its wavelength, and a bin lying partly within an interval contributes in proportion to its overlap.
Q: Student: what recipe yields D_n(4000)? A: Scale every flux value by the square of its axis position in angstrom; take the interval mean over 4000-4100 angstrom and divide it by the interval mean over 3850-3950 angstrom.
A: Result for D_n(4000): 1.8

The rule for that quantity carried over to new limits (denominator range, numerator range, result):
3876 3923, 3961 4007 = 1.12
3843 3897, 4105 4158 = 1.80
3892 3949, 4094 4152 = 2.12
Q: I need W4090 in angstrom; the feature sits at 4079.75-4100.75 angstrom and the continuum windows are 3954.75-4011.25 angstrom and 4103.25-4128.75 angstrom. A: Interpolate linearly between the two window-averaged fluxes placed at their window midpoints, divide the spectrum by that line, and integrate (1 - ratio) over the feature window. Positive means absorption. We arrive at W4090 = -1.9 angstrom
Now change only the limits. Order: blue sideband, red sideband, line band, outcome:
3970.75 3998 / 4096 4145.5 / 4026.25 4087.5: -2.2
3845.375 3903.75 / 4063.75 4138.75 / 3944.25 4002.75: 9.9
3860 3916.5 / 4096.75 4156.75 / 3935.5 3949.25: 5.6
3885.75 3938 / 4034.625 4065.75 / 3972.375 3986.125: 0.3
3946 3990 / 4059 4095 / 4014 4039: -3.9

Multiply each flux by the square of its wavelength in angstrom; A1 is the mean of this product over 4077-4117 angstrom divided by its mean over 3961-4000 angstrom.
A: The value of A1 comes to 1.6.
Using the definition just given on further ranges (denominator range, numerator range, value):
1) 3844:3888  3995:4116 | 1.60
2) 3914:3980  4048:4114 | 2.17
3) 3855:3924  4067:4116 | 1.72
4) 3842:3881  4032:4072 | 1.54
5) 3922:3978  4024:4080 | 2.16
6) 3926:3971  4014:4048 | 2.22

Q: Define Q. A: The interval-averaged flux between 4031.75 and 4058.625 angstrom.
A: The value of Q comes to 13.7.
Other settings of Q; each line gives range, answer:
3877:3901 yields 9.7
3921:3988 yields 7.66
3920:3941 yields 4.82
